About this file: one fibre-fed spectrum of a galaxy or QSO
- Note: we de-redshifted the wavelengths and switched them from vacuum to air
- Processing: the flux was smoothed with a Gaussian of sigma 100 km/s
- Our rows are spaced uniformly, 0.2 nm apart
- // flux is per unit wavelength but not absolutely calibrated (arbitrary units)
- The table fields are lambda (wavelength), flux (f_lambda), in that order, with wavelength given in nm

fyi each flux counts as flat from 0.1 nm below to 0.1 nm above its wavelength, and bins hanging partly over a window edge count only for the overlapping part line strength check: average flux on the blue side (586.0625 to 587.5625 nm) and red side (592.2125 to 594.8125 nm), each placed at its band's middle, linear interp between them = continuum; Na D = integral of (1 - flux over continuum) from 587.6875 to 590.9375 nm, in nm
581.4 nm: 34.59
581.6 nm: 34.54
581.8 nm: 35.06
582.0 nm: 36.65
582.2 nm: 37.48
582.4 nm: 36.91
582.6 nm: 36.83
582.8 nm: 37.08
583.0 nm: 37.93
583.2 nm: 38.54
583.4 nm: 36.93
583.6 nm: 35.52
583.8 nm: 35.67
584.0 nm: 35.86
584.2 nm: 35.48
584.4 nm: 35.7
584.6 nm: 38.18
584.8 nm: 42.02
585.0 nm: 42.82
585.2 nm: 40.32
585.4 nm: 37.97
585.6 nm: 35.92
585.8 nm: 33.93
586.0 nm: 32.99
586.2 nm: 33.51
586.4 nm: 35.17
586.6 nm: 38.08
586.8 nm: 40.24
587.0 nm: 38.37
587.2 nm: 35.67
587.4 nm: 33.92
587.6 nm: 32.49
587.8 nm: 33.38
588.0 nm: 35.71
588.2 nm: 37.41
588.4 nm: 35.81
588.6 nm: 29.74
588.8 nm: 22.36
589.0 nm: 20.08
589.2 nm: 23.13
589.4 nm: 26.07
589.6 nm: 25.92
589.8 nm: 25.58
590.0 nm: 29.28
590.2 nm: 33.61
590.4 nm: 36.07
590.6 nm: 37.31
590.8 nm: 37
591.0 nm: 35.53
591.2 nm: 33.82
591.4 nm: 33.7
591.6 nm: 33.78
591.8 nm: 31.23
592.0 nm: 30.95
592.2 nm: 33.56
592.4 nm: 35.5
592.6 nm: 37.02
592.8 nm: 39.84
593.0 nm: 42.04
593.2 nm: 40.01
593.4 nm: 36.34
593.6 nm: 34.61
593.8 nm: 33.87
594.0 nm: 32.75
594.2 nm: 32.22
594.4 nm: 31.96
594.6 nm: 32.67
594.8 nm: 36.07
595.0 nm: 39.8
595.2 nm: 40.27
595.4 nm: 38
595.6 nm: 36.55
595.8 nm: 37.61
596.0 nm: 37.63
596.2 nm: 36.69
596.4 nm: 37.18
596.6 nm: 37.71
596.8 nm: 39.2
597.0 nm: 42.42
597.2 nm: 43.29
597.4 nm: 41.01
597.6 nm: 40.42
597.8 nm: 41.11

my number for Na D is 0.49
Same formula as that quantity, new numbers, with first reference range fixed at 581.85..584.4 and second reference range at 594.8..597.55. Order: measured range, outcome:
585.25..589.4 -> 0.46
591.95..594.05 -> 0.12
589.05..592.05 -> 0.52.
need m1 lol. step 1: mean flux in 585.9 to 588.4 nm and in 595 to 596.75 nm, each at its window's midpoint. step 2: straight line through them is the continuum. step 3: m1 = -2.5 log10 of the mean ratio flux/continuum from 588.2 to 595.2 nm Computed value 0.12 mag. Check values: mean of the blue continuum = 35.6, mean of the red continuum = 37.9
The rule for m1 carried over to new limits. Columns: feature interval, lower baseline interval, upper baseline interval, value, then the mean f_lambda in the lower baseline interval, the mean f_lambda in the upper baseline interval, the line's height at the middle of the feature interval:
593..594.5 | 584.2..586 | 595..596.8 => 0.085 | 37.9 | 37.9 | 37.9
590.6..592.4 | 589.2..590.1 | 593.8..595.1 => -0.161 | 26.3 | 34.2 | 29.4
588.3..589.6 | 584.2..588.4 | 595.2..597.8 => 0.384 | 36.6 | 39.1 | 37.3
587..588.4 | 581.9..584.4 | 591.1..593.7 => 0.032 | 36.7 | 35.6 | 36.1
